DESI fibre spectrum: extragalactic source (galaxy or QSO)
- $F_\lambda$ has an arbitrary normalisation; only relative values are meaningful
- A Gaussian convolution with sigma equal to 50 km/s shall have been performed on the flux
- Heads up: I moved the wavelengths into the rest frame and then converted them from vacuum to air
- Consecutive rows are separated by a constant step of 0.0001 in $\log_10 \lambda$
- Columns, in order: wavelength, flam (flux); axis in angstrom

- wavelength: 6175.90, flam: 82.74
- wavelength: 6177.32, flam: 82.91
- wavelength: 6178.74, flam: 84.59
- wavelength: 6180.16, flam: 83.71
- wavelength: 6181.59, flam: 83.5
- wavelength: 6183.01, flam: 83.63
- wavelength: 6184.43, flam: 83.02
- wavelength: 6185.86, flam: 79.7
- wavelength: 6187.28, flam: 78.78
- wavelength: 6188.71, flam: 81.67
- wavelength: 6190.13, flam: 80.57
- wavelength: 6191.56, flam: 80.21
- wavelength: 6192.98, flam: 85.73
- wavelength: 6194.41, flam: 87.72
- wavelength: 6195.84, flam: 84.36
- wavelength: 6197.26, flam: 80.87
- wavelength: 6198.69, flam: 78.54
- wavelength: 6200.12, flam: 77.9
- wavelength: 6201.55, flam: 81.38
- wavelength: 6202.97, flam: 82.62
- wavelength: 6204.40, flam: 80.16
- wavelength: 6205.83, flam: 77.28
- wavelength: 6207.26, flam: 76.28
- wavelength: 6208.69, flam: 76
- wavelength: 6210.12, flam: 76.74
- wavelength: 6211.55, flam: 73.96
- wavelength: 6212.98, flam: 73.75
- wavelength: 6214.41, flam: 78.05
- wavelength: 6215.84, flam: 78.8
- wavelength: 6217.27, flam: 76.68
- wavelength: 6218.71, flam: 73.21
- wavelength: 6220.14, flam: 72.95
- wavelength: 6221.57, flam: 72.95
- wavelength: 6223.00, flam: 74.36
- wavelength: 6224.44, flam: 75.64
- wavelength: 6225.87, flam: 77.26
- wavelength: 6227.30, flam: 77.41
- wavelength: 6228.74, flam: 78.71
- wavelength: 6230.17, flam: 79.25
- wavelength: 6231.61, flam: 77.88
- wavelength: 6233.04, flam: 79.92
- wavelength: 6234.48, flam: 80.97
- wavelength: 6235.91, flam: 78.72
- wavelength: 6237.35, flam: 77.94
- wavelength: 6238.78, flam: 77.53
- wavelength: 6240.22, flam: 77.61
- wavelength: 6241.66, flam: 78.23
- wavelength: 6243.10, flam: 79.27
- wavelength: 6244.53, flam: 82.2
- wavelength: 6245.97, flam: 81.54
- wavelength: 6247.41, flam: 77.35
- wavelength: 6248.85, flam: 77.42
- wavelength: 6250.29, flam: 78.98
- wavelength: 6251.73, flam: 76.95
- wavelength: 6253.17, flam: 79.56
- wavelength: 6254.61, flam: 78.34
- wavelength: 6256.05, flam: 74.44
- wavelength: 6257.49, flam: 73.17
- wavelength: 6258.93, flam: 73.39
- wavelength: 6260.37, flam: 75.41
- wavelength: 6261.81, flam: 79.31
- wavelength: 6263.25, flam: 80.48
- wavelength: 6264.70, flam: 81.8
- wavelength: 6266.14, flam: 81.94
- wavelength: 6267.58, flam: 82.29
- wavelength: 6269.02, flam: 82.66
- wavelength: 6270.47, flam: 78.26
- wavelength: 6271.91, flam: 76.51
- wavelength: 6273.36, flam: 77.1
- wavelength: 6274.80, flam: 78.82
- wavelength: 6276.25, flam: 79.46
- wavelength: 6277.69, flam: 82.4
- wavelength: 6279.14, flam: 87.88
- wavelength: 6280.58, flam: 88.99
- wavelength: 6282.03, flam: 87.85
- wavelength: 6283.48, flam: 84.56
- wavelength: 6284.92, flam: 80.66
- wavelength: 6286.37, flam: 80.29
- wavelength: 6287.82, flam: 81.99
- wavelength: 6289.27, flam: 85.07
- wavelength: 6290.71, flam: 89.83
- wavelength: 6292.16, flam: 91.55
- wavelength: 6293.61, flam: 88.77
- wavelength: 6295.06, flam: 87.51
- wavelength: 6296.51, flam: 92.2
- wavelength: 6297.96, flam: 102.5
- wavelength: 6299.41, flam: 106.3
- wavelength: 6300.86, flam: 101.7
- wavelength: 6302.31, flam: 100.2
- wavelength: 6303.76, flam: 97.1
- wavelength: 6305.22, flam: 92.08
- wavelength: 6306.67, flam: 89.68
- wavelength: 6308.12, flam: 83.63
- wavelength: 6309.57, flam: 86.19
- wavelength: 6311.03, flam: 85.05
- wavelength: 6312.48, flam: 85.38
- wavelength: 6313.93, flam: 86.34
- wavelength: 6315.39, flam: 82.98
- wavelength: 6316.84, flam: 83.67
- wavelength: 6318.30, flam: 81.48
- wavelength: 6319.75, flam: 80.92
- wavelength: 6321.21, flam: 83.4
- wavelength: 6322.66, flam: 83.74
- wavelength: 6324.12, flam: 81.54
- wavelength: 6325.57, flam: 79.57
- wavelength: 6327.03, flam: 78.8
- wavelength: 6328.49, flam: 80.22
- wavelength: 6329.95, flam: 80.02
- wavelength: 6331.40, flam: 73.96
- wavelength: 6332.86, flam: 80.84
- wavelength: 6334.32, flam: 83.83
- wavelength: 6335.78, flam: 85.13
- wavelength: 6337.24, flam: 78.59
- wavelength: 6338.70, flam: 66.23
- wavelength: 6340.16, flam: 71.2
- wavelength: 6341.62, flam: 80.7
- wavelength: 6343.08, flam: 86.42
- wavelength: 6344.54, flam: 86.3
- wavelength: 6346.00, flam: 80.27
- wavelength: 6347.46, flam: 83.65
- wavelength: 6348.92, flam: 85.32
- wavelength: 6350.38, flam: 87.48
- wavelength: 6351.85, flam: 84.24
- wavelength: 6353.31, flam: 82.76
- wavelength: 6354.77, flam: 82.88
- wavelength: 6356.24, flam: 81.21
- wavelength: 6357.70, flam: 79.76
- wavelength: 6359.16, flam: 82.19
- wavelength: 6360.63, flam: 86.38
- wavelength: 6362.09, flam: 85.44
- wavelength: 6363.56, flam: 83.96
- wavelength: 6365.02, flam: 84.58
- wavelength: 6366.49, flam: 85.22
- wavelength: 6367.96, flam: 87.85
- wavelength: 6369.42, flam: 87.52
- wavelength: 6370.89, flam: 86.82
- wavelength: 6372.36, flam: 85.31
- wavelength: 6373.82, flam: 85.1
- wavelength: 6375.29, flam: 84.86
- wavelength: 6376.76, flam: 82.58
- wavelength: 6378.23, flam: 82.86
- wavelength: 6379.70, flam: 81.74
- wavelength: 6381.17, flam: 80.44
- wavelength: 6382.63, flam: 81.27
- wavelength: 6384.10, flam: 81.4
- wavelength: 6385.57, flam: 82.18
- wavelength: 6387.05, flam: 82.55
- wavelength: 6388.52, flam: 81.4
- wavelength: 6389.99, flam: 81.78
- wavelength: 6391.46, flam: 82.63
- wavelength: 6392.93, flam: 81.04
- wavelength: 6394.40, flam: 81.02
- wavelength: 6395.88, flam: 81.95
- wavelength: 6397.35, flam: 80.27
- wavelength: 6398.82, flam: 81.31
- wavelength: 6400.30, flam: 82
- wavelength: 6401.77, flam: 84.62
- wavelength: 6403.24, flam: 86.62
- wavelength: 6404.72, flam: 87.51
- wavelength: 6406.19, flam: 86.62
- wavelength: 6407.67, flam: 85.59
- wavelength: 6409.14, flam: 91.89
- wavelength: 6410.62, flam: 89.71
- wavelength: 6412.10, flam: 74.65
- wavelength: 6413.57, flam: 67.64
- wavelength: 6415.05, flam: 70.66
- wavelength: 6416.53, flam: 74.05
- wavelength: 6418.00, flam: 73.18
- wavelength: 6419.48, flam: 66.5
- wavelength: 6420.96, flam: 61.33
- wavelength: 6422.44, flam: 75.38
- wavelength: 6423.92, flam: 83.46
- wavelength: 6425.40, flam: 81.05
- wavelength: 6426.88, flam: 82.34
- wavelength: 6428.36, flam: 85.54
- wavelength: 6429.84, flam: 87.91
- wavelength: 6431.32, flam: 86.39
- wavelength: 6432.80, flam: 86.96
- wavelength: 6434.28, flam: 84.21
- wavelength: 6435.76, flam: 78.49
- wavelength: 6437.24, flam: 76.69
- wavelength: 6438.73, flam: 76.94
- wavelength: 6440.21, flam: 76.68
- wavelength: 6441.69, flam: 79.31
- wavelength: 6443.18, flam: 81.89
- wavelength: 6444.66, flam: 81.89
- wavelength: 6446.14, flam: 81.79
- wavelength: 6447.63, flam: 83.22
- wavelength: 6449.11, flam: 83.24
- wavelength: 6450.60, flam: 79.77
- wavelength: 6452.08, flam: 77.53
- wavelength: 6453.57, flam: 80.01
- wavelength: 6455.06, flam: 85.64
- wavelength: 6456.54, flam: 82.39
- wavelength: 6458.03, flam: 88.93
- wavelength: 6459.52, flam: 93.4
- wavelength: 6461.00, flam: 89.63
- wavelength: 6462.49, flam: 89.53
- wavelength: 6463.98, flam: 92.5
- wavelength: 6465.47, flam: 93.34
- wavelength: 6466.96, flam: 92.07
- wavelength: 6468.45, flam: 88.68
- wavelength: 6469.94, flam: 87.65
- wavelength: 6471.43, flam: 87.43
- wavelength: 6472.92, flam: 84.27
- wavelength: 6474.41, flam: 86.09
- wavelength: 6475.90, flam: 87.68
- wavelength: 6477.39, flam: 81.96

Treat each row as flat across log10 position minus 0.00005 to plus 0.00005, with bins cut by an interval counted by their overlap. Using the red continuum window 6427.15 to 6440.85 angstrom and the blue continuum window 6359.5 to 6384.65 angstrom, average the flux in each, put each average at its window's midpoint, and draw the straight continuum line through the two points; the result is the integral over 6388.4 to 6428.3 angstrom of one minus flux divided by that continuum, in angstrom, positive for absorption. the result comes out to 1.5 angstrom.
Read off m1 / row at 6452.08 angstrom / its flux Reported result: 77.53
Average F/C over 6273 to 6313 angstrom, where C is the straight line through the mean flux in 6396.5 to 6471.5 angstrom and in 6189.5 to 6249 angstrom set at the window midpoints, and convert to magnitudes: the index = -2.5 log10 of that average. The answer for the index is -0.11 mag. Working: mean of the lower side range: 78.5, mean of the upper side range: 82.4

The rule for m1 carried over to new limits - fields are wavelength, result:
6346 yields 80.27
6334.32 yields 83.83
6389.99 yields 81.78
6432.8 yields 86.96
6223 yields 74.36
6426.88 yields 82.34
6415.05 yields 70.66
